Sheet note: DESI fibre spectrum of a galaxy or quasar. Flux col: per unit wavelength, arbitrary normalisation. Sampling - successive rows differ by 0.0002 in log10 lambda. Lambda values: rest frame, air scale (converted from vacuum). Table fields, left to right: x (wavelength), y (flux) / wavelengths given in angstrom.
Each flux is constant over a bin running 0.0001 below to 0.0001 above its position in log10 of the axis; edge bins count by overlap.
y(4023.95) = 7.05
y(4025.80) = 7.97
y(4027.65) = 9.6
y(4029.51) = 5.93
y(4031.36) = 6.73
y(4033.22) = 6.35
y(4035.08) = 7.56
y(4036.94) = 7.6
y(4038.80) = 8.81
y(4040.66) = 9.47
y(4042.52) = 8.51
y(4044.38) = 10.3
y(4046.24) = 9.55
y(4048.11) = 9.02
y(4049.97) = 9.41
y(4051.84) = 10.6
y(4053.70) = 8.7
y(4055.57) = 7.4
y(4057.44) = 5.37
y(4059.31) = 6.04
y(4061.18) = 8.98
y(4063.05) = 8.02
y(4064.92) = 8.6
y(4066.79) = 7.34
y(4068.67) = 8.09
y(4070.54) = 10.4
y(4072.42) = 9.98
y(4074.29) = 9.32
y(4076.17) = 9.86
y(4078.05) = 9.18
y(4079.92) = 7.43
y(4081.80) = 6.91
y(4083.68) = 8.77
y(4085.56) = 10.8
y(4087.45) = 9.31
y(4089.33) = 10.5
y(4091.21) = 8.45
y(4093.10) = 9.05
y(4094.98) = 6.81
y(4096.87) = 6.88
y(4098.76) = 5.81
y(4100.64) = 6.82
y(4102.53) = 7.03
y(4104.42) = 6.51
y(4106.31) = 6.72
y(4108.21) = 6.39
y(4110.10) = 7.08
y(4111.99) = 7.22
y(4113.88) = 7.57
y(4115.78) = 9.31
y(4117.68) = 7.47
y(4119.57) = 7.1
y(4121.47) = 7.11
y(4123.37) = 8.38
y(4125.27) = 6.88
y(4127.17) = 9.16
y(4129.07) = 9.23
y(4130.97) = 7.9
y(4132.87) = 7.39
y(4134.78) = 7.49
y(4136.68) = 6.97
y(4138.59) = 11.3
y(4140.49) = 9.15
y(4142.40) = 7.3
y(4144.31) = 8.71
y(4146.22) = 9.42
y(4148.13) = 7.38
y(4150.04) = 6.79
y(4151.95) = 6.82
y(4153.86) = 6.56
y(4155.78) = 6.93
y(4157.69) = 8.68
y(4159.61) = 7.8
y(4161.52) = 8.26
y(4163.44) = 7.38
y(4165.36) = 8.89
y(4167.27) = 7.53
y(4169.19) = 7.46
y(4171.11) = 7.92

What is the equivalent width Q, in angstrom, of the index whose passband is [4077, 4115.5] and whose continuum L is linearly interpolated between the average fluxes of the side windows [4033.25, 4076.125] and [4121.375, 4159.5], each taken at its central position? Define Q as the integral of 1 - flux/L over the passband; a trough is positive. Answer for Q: 2.34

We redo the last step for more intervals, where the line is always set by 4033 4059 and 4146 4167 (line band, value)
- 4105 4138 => 1.1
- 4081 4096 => -1.2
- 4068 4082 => -1.3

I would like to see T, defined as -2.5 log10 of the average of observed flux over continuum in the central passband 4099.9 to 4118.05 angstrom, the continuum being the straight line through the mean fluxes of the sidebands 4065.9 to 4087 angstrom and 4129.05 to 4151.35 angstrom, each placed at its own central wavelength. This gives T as 0.185 mag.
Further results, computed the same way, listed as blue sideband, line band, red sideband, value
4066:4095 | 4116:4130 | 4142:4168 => 0.04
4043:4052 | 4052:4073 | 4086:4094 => 0.17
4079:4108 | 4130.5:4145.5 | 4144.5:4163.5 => -0.08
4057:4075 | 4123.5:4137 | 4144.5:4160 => -0.02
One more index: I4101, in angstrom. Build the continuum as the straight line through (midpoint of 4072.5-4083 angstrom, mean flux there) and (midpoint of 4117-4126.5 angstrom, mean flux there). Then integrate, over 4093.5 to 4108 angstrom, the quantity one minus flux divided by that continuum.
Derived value 2.3 angstrom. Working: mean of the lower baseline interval 8.67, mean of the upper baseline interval 7.44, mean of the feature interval 6.73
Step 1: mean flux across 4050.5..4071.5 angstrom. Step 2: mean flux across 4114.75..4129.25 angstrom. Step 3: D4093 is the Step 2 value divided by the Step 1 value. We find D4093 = 0.98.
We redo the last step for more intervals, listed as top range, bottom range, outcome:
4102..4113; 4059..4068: 0.86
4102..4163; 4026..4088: 0.91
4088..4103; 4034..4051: 0.87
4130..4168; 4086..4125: 1.04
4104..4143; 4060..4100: 0.91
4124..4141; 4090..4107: 1.17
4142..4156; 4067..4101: 0.88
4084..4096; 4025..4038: 1.23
